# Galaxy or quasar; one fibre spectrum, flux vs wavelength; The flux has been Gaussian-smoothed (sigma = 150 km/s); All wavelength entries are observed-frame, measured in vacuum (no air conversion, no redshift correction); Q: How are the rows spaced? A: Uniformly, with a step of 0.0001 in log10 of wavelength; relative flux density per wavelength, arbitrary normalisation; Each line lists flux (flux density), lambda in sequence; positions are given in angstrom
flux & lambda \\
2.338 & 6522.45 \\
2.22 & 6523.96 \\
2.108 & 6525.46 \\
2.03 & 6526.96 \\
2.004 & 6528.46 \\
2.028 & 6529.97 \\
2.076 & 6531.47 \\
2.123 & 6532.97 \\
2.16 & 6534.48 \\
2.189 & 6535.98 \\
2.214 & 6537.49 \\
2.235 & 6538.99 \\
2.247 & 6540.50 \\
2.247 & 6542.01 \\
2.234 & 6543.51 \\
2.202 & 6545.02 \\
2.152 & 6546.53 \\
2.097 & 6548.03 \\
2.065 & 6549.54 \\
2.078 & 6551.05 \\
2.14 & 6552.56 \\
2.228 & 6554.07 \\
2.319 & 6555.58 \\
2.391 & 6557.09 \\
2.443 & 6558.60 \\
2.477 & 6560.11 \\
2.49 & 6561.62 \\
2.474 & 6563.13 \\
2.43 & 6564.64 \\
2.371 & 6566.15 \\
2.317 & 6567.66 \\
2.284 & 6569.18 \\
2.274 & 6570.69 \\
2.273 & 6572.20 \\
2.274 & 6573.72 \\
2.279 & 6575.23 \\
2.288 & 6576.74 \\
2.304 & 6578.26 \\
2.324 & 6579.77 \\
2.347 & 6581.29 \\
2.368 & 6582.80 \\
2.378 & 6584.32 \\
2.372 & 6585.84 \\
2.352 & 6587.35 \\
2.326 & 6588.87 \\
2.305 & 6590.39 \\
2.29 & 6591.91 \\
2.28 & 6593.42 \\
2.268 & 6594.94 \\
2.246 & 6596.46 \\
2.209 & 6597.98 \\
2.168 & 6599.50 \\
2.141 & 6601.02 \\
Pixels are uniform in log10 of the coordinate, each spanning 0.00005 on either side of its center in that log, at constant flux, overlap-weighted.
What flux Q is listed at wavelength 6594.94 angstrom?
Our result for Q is 2.268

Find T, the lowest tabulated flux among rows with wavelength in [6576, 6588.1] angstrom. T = 2.288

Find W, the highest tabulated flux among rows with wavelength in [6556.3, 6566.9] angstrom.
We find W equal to 2.49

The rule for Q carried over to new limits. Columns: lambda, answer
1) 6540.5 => 2.247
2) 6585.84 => 2.372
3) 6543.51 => 2.234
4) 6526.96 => 2.03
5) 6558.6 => 2.443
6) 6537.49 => 2.214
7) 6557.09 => 2.391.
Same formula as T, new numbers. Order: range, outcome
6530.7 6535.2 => 2.076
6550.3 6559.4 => 2.078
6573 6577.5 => 2.274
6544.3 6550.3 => 2.065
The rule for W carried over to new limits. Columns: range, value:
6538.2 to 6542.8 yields 2.247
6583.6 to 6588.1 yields 2.378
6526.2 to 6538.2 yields 2.214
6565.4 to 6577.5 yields 2.371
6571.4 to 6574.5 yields 2.274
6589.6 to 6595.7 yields 2.305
